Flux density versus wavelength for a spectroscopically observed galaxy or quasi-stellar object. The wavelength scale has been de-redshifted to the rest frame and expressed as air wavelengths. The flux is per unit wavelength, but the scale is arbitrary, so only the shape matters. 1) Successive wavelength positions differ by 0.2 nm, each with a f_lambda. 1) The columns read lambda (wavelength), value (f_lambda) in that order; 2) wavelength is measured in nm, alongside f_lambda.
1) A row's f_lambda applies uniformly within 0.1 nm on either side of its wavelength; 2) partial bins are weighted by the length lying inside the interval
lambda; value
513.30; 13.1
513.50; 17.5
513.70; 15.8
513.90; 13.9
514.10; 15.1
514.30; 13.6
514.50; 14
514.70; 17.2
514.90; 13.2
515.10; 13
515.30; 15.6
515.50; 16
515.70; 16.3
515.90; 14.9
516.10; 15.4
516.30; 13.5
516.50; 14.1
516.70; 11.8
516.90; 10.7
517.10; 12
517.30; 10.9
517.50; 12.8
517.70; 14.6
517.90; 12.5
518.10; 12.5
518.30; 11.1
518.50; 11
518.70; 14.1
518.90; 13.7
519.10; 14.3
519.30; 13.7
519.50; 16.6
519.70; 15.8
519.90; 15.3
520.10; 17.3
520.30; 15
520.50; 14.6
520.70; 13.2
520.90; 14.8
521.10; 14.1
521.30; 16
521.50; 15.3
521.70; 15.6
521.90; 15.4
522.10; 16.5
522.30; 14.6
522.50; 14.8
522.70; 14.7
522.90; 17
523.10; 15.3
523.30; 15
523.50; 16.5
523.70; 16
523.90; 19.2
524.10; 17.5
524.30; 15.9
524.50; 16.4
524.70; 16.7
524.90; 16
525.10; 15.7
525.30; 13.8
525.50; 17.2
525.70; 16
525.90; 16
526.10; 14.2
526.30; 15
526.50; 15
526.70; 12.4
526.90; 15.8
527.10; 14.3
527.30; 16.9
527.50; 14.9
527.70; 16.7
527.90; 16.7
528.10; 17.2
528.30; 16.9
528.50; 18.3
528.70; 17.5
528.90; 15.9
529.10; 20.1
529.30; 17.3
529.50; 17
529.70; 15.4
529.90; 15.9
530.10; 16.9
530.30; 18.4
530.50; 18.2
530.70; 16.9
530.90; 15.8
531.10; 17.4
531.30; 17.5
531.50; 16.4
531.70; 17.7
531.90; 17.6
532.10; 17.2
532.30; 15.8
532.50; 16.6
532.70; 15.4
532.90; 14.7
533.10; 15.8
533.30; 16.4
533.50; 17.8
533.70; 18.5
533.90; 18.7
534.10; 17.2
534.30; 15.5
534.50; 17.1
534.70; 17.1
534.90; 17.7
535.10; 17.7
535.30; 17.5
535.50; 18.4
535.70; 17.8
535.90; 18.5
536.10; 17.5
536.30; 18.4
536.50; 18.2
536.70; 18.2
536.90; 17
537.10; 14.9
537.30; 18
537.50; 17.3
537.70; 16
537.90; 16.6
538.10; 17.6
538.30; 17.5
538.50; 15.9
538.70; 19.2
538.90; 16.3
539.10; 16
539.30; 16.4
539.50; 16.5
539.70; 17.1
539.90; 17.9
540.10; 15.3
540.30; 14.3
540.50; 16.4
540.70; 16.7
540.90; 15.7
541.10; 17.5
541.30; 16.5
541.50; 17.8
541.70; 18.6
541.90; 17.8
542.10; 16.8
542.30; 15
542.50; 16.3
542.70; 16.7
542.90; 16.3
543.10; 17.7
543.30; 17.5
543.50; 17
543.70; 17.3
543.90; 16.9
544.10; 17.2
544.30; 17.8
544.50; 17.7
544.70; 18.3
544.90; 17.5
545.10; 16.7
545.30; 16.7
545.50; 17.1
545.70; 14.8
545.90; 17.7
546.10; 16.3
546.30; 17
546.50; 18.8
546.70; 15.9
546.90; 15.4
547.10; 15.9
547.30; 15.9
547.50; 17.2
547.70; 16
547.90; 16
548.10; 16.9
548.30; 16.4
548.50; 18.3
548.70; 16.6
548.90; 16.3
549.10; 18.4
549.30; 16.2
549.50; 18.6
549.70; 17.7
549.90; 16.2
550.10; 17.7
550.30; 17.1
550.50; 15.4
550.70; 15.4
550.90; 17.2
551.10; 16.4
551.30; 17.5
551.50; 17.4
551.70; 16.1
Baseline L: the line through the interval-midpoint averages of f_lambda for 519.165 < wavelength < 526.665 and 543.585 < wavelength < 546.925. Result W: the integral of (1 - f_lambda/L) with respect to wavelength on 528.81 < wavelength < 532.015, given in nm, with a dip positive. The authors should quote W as -0.22 nm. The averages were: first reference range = 15.6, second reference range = 17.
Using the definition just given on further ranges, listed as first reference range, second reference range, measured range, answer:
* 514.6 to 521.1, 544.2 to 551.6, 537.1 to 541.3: -0.16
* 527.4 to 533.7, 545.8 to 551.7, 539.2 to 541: 0.06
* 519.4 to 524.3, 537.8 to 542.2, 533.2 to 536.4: -0.21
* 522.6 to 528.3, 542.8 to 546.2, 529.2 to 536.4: -0.33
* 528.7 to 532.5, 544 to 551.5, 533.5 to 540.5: -0.07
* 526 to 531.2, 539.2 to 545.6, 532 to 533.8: 0.01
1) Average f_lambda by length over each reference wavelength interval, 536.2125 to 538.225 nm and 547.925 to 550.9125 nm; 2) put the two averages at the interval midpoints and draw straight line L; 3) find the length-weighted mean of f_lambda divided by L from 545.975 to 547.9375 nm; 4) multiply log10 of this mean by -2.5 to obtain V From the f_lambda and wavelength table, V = 0.034 mag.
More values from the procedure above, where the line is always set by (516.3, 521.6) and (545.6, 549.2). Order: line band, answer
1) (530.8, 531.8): -0.13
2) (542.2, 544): -0.03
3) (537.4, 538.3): -0.08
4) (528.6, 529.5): -0.19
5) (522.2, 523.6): -0.09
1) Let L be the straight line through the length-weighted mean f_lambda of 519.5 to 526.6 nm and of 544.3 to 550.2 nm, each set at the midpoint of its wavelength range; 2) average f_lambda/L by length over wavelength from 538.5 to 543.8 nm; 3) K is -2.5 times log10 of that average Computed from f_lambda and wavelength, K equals -0.01 mag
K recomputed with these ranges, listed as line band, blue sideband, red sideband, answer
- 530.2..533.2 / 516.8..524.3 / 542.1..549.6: -0.078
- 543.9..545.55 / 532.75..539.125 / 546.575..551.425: -0.030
